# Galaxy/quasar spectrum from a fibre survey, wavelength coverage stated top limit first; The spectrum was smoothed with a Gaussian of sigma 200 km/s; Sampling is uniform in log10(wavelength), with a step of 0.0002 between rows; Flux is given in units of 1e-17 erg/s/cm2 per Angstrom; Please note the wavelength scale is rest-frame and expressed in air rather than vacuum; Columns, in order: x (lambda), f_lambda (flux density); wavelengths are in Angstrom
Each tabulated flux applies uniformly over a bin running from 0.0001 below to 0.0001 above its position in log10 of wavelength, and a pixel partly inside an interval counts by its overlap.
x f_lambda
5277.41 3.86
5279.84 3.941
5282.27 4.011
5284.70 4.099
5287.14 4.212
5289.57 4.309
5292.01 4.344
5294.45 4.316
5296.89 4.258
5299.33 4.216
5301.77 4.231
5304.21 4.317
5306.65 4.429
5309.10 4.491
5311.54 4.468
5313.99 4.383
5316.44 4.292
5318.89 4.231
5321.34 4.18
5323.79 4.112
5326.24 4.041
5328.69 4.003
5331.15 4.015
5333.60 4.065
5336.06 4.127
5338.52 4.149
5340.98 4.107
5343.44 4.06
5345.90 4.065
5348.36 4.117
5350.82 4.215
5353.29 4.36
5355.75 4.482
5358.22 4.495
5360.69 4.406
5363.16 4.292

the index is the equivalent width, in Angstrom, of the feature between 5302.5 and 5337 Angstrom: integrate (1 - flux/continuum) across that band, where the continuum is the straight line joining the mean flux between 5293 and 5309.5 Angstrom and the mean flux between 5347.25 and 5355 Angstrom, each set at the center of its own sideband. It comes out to 0.52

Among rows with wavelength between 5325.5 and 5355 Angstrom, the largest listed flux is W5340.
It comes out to 4.36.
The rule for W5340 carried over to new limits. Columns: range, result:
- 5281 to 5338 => 4.491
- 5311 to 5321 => 4.468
